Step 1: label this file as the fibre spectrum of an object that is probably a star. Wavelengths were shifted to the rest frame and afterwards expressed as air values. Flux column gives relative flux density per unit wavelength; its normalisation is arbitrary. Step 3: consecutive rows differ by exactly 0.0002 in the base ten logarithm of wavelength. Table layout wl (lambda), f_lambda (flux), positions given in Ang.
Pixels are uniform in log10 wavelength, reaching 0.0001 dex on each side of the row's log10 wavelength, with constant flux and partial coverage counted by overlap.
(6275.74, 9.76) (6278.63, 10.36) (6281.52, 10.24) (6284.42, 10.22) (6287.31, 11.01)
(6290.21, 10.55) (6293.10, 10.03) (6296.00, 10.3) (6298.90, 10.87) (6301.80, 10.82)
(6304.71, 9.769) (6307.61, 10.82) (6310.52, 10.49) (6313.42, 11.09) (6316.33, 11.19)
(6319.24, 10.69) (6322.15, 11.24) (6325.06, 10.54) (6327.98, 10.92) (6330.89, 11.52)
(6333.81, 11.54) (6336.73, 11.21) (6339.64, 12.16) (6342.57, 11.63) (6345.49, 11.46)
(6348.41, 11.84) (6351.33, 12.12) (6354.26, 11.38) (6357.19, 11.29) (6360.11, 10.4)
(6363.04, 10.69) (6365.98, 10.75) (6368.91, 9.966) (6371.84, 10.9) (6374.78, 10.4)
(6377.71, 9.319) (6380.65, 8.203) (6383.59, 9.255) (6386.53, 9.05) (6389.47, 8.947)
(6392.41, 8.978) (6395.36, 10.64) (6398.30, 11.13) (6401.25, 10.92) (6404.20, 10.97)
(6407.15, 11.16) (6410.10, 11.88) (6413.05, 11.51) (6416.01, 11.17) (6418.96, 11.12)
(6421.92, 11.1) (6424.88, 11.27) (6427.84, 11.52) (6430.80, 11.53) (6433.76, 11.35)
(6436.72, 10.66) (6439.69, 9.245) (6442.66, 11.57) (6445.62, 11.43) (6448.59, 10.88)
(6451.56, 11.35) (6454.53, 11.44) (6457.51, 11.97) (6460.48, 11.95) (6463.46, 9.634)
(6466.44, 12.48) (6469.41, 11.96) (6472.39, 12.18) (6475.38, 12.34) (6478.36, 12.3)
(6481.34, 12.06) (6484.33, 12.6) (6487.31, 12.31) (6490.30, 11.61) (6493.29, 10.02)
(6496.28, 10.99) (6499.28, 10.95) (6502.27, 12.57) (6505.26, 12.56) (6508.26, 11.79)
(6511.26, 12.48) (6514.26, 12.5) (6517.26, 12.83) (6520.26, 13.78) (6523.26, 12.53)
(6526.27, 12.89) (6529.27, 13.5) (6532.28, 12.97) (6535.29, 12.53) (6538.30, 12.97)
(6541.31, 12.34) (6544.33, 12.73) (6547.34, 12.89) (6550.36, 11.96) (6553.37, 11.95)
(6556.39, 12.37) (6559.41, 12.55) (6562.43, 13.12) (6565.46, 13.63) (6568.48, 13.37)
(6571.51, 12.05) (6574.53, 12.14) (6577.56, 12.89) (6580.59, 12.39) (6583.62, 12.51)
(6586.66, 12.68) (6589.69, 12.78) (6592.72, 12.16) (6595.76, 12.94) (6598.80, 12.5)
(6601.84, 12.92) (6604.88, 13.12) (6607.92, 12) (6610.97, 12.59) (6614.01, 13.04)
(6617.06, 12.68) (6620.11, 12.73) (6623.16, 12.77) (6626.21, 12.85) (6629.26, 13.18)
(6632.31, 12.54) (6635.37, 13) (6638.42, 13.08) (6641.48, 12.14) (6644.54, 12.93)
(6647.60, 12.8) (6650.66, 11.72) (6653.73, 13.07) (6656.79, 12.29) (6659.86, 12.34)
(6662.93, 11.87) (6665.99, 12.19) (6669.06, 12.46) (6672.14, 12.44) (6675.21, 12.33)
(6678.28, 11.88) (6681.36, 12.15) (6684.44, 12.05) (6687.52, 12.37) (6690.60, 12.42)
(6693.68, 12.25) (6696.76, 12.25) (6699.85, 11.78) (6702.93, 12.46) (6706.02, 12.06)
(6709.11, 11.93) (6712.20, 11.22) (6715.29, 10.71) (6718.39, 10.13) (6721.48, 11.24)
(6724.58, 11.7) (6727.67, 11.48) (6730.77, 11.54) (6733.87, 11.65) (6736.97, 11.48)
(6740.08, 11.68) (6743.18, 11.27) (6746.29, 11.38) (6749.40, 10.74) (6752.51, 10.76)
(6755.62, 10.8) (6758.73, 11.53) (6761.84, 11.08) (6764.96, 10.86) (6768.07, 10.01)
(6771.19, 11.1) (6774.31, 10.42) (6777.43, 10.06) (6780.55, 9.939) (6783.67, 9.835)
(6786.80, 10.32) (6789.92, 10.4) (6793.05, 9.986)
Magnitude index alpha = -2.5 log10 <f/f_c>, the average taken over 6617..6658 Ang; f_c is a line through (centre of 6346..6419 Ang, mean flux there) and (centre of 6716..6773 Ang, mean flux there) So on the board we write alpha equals -0.16 mag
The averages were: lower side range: 10.6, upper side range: 11.1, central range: 12.7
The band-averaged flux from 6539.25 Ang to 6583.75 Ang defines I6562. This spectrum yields 12.6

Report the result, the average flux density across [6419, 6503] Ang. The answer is 11.5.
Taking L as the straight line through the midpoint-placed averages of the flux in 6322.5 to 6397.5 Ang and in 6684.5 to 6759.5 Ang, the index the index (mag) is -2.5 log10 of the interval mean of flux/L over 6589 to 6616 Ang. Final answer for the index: -0.13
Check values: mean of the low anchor 10.6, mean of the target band 12.7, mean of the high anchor 11.5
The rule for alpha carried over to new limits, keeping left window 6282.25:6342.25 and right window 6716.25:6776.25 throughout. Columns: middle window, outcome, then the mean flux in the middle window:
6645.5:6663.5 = -0.13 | 12.4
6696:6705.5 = -0.10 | 12.1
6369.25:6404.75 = 0.11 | 9.87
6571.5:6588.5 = -0.14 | 12.5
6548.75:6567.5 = -0.15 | 12.6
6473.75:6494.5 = -0.09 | 11.9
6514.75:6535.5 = -0.19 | 13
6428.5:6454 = -0.01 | 11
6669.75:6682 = -0.11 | 12.2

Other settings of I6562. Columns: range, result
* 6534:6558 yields 12.5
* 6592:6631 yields 12.7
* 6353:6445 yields 10.6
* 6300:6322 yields 10.7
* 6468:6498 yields 11.8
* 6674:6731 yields 11.8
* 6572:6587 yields 12.5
